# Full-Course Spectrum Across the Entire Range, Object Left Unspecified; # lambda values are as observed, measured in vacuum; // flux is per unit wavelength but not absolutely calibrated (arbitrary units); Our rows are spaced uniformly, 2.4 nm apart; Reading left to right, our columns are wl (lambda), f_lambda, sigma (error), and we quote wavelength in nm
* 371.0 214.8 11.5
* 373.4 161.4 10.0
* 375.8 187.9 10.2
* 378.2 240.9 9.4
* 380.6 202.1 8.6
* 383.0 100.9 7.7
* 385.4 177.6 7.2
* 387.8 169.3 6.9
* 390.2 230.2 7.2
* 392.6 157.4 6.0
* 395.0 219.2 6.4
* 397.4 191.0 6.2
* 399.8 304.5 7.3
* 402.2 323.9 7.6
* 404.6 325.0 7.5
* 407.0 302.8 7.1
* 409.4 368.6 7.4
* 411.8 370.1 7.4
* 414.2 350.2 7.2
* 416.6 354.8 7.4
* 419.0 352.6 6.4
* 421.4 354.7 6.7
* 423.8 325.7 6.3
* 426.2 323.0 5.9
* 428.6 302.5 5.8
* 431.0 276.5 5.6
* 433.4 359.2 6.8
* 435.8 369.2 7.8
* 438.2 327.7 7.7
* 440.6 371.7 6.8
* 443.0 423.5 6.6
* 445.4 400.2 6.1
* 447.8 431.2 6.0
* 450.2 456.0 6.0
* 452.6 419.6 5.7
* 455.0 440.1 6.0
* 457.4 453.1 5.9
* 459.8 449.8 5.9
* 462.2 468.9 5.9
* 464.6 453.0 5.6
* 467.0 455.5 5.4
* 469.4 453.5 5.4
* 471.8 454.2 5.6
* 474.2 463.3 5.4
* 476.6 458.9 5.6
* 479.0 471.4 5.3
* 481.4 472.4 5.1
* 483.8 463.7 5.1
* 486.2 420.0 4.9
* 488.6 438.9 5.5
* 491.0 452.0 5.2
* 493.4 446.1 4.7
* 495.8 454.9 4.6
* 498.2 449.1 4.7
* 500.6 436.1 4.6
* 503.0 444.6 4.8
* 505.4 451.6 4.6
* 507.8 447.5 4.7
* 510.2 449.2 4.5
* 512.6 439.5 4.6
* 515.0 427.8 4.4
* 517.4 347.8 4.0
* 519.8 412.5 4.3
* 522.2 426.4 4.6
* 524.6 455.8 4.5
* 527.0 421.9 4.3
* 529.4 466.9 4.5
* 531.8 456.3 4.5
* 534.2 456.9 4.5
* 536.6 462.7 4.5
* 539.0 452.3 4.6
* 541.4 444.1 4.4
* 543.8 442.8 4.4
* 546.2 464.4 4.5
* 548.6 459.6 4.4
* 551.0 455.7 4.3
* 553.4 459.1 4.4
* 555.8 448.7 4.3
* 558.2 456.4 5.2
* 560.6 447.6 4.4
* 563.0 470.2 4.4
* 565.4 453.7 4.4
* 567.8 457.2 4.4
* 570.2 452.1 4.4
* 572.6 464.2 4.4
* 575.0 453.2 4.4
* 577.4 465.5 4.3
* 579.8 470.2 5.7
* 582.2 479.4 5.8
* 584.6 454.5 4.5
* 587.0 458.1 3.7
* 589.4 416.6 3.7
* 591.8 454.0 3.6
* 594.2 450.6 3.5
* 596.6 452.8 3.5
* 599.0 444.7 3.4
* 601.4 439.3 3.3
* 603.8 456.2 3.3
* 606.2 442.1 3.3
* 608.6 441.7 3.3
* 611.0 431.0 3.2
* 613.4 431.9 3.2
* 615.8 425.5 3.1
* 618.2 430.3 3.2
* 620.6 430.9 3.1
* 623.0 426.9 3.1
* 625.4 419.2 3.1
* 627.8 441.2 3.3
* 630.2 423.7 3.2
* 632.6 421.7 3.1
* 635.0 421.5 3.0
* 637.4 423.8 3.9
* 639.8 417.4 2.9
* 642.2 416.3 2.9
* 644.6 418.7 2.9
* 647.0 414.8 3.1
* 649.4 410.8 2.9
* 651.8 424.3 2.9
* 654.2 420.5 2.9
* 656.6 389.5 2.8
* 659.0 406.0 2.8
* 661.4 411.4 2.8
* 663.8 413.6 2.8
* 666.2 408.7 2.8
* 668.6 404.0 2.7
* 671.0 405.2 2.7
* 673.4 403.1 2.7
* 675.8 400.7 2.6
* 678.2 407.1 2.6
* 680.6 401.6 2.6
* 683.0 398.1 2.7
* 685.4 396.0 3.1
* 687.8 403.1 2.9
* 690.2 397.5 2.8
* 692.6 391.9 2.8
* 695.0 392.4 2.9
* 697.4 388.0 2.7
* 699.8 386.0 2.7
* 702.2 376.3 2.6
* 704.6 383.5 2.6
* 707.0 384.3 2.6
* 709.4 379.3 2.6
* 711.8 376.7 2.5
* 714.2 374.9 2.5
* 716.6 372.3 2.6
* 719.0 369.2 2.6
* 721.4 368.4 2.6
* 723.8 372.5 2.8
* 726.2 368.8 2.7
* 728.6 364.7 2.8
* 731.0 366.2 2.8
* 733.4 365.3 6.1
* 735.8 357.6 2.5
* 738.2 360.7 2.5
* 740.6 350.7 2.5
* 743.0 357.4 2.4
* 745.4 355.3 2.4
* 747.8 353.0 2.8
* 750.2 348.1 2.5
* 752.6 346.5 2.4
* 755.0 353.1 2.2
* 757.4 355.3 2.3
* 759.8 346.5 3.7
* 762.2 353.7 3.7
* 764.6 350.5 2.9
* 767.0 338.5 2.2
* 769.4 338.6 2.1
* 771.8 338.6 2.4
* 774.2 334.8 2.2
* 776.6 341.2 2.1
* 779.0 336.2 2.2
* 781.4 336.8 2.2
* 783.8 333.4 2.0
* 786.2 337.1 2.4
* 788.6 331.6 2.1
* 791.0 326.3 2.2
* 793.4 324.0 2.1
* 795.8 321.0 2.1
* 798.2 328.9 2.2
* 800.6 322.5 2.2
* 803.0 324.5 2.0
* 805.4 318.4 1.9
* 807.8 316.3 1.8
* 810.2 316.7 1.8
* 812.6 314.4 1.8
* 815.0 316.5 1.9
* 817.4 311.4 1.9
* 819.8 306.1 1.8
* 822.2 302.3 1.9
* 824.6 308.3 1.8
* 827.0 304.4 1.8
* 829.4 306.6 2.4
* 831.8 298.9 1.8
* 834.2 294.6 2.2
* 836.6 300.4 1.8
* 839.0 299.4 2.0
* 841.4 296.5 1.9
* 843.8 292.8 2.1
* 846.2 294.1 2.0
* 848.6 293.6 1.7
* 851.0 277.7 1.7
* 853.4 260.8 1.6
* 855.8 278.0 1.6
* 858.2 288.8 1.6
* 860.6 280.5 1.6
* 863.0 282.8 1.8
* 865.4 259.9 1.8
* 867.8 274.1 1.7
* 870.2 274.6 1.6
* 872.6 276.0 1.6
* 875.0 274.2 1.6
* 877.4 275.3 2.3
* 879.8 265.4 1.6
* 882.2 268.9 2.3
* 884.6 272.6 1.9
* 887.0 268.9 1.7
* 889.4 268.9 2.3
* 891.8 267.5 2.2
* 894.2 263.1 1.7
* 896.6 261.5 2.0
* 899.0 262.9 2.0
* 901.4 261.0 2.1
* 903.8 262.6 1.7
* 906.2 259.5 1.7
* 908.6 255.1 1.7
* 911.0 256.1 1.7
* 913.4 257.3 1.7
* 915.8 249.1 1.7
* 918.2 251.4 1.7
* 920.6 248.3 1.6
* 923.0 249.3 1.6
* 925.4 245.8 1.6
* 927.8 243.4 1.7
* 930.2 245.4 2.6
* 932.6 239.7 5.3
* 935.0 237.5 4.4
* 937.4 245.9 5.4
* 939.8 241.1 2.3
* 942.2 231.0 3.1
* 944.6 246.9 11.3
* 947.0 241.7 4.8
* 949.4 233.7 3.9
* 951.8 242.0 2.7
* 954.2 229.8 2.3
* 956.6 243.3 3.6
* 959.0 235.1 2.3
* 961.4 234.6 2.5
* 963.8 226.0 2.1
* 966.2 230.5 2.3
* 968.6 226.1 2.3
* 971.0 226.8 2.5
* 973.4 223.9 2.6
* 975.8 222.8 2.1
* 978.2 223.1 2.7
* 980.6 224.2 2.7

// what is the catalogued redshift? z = 0.00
